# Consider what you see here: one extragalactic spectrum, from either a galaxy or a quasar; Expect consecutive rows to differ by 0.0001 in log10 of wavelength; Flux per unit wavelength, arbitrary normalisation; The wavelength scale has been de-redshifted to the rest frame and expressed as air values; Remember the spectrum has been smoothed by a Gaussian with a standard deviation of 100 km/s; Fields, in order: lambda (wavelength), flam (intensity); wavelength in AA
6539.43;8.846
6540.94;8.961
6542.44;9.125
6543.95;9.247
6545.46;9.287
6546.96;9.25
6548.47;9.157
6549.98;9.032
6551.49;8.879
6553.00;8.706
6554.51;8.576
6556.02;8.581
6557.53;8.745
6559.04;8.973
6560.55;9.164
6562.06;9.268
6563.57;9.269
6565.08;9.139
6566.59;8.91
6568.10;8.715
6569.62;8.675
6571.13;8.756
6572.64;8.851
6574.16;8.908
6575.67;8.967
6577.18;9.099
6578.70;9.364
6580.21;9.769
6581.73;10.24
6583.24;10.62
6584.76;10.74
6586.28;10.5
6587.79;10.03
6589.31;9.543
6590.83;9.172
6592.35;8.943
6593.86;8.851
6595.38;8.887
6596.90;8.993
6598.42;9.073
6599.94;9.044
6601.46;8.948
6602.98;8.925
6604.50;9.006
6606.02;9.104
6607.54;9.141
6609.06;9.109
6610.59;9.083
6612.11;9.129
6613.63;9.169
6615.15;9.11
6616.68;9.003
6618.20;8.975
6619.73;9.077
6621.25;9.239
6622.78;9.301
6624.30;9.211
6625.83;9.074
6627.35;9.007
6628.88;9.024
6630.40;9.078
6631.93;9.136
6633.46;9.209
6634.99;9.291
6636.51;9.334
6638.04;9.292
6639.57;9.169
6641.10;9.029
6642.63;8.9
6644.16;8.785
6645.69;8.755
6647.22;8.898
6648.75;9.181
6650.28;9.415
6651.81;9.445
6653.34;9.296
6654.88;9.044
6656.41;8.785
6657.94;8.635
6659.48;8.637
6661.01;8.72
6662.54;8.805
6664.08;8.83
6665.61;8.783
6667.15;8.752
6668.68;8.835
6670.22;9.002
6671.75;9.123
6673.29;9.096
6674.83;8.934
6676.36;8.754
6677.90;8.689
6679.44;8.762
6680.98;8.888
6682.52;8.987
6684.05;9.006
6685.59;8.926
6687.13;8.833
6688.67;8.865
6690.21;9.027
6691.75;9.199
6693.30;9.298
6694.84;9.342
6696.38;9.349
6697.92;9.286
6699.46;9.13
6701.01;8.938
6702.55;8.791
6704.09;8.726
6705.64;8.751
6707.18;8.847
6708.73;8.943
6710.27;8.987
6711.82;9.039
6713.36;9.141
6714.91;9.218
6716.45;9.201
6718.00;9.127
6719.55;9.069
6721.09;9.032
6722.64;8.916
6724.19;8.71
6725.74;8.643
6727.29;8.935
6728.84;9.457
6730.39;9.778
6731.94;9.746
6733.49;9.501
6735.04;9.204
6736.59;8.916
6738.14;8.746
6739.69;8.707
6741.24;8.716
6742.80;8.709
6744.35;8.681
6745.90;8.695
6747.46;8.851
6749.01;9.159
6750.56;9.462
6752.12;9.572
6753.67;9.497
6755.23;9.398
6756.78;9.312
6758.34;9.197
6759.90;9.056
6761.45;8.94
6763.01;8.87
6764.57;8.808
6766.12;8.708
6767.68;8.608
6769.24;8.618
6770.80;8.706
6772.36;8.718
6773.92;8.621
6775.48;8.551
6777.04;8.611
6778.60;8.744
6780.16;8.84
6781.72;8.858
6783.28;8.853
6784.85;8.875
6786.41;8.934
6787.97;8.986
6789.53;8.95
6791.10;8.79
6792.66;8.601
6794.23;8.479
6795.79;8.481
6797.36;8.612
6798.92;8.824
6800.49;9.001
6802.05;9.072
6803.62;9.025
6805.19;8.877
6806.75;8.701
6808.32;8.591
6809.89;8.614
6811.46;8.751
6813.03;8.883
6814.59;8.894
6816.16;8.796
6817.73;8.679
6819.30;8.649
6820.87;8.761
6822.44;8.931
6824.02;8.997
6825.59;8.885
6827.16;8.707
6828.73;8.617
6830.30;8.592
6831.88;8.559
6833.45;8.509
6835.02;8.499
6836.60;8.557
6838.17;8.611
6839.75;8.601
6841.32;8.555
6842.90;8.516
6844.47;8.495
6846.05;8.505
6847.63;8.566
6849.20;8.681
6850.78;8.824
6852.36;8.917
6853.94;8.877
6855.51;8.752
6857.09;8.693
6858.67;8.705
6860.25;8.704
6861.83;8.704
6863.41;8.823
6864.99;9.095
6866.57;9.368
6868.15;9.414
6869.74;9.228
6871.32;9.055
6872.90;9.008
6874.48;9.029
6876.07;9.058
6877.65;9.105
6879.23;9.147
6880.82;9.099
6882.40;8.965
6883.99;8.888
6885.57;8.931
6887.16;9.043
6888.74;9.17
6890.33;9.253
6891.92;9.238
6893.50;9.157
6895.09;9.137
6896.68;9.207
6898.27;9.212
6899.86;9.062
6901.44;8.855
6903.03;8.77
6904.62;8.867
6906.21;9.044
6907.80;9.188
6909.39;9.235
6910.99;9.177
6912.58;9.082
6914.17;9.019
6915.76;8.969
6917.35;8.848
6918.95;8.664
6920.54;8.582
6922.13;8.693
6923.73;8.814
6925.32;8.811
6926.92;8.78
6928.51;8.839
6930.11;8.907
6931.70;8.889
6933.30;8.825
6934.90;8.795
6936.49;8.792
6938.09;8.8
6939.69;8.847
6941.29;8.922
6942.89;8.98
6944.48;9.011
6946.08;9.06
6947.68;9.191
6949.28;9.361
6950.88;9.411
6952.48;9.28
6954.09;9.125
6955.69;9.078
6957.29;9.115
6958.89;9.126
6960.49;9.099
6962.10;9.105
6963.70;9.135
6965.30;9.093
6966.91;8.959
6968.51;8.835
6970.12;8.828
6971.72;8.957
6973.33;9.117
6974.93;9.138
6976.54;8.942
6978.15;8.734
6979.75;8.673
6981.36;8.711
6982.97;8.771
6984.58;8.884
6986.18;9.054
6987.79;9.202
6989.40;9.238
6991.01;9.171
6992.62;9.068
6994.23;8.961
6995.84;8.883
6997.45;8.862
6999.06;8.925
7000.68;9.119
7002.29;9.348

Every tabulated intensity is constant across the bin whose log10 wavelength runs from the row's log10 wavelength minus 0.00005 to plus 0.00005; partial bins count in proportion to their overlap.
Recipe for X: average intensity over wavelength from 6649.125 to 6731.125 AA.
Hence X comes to 9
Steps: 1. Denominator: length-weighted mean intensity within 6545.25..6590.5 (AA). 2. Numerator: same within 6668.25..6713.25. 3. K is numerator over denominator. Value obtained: 0.97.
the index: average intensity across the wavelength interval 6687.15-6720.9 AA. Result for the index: 9.06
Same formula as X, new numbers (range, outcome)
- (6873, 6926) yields 9.01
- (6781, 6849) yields 8.73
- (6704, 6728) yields 8.96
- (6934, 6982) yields 9.01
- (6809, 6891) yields 8.83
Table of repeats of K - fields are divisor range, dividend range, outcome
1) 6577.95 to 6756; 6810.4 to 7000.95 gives 0.98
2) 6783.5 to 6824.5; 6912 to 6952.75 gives 1.01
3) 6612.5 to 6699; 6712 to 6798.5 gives 0.99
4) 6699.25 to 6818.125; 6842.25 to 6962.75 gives 1.01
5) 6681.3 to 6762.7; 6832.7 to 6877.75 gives 0.97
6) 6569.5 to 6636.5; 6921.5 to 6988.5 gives 0.97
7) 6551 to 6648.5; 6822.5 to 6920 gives 0.97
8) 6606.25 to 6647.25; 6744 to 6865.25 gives 0.97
